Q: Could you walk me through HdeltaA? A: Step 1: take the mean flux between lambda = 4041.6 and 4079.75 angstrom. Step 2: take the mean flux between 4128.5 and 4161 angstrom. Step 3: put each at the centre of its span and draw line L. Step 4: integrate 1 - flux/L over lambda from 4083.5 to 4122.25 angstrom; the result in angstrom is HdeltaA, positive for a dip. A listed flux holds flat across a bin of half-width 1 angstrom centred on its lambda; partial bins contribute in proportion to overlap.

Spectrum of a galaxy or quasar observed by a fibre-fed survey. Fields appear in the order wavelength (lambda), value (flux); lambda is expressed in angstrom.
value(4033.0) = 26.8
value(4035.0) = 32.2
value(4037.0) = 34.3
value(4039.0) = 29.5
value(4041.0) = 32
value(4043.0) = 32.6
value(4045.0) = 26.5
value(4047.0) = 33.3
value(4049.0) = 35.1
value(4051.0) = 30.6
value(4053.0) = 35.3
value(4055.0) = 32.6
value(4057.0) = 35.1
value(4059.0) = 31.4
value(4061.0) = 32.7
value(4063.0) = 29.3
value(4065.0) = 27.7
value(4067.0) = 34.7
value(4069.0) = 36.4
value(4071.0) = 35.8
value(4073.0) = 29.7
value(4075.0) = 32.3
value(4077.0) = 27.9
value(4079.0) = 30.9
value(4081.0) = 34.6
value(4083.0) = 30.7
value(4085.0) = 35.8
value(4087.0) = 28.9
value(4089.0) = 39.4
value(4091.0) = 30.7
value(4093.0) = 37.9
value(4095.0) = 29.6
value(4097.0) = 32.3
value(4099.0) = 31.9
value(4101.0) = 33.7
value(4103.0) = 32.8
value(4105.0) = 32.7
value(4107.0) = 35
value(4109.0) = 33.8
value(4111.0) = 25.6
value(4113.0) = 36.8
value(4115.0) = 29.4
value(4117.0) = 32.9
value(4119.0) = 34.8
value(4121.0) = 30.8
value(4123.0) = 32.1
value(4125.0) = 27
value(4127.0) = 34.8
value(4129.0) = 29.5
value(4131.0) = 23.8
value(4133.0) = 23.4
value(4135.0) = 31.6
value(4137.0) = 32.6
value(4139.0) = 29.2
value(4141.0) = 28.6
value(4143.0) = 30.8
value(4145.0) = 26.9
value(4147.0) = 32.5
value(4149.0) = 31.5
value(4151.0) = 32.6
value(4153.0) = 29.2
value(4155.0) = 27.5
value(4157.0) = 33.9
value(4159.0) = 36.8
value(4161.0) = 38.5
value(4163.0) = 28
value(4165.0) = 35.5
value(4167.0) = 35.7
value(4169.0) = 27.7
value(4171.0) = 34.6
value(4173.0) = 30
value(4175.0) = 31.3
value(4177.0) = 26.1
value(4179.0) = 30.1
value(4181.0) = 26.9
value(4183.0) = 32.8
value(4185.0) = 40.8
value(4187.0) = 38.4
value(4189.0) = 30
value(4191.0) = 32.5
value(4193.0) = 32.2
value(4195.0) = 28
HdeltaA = -2.1 angstrom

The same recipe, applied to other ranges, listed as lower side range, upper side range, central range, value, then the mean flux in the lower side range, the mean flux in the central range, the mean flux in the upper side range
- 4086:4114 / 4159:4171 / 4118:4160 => 3.55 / 32.9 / 30.5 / 33.5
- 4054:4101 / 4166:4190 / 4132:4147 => 1.39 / 32.6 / 29.2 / 32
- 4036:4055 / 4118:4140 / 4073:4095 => -1.04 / 32.2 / 32.6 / 30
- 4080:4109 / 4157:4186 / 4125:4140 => 1.73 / 33.3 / 29.1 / 32.5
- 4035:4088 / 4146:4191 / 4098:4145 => 1.88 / 32.1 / 30.9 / 32.3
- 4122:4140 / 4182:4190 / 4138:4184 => 2.08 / 29.3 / 31.2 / 35.5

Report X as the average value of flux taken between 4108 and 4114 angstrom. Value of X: 32.1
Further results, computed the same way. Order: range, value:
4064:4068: 31.2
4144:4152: 30.9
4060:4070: 32.2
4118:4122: 32.8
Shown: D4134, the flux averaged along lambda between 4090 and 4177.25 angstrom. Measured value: 31.5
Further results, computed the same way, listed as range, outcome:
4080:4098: 33.3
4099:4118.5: 32.5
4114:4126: 31.2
